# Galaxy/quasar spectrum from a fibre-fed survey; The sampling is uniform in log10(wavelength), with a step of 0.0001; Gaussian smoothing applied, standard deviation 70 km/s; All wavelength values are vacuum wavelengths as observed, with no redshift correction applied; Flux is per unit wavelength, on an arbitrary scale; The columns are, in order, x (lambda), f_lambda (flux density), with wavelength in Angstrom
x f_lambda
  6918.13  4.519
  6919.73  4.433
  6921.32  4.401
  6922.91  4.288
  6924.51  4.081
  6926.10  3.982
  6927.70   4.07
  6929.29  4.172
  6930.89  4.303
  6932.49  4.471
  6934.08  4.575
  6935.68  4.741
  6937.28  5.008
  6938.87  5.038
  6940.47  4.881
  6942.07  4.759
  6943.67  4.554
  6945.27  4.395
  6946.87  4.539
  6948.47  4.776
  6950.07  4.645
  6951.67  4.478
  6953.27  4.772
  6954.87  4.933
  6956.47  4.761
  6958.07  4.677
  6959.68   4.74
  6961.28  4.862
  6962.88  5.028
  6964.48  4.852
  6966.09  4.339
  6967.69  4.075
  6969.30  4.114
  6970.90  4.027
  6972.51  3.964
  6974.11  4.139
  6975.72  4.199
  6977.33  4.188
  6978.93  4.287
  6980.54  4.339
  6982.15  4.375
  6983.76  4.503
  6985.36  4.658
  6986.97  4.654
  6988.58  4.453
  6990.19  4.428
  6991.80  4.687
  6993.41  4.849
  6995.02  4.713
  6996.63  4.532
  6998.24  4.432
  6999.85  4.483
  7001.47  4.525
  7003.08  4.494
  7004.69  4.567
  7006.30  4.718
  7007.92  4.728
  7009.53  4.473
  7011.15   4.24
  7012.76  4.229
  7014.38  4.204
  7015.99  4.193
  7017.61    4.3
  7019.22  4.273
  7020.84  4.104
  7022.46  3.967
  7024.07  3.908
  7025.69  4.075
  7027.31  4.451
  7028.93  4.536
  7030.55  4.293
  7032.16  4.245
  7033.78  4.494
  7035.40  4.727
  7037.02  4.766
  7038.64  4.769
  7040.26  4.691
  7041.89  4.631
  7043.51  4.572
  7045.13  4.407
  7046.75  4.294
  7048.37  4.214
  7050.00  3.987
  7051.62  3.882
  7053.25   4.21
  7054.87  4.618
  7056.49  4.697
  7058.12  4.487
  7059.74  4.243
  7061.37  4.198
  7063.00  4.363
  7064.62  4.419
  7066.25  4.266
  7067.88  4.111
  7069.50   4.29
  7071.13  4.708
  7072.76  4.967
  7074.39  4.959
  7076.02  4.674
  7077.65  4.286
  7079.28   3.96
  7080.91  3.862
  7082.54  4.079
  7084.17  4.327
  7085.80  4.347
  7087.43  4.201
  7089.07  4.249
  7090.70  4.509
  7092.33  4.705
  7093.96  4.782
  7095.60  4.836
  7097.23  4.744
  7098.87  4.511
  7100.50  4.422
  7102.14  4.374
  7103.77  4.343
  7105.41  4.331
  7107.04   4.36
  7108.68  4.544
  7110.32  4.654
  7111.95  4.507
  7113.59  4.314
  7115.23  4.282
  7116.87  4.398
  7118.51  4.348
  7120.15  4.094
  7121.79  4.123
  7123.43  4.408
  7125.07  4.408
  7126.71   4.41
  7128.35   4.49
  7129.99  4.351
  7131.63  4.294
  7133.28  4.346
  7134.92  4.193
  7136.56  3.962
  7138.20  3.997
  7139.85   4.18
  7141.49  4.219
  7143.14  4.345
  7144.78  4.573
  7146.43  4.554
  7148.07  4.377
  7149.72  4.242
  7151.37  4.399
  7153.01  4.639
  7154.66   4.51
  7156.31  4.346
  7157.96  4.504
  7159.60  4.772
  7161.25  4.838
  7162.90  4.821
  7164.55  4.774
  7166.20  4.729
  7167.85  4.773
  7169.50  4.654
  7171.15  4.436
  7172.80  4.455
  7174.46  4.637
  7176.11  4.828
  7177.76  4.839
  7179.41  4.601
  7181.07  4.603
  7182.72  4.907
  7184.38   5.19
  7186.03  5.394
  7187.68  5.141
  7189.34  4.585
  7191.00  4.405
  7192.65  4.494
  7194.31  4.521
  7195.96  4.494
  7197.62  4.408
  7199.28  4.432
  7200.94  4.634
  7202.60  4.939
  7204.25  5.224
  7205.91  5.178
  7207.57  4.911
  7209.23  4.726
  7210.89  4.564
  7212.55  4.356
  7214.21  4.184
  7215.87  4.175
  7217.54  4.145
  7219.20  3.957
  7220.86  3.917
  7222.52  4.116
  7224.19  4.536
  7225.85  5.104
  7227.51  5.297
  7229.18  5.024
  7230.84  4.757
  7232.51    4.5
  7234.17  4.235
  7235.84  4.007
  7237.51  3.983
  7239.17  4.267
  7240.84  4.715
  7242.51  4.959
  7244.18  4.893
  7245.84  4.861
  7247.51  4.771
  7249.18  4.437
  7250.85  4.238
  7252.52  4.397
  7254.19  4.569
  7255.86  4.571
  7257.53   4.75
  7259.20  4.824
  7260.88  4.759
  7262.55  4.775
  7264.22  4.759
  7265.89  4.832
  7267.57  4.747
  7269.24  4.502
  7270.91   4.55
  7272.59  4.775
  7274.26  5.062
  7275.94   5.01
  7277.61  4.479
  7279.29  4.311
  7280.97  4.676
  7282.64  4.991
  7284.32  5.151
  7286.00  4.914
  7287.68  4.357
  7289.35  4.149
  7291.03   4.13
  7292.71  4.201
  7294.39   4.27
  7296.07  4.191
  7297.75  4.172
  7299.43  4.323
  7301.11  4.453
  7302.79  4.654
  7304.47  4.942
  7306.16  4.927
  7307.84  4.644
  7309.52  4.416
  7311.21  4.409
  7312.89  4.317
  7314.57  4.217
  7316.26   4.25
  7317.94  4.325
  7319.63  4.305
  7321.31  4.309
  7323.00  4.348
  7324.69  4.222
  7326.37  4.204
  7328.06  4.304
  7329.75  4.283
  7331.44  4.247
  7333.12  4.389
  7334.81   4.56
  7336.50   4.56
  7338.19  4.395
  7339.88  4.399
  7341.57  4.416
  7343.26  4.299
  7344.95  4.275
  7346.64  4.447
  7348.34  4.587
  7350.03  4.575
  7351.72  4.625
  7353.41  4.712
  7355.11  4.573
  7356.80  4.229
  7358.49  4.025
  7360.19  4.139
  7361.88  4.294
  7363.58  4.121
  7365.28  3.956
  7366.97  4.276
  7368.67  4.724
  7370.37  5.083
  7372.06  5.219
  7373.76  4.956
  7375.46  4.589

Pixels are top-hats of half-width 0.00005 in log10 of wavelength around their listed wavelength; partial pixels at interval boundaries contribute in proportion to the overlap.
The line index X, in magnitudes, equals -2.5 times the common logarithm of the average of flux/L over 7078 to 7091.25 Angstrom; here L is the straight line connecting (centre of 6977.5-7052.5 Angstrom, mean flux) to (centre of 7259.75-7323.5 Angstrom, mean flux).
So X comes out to 0.07 mag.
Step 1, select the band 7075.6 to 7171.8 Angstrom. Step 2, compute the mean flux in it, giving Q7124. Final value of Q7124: 4.42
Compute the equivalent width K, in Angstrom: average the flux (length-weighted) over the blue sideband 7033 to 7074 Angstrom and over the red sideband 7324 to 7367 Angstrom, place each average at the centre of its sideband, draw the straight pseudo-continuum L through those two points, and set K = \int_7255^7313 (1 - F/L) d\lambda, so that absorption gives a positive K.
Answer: -3.1 Angstrom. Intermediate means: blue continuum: 4.45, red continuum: 4.35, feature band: 4.6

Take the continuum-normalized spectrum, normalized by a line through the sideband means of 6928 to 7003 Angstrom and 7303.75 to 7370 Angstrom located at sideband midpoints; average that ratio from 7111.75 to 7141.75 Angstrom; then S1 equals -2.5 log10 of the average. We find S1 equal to 0.05 mag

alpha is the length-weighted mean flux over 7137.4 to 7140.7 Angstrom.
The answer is 4.09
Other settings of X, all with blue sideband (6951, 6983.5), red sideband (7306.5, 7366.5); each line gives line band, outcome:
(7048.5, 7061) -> 0.03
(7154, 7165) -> -0.06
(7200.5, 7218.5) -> -0.06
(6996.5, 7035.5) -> 0.02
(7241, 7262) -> -0.07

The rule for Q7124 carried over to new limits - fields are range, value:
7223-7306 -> 4.61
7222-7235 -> 4.71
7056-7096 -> 4.41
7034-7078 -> 4.46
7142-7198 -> 4.64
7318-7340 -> 4.35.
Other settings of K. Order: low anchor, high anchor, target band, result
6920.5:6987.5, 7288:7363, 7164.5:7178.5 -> -0.8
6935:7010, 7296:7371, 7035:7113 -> 1.4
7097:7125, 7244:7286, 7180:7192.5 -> -0.9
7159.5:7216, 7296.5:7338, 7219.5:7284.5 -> -1.1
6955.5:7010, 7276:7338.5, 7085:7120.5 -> 0.2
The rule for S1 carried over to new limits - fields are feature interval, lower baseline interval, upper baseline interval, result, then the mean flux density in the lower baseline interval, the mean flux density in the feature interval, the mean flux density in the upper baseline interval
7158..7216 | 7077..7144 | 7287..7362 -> -0.08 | 4.34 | 4.71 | 4.38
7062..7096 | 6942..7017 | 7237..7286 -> 0.04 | 4.5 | 4.42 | 4.69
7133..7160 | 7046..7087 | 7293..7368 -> 0.00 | 4.34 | 4.36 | 4.38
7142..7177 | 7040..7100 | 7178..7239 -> -0.01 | 4.41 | 4.58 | 4.6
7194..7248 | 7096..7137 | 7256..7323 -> -0.02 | 4.38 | 4.57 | 4.56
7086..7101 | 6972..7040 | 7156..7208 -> 0.01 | 4.41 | 4.55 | 4.74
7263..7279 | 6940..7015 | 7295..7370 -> -0.08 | 4.51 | 4.73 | 4.39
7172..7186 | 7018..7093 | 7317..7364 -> -0.10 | 4.37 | 4.79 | 4.37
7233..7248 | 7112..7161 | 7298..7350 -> -0.03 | 4.36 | 4.52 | 4.41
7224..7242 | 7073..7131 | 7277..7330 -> -0.04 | 4.41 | 4.59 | 4.43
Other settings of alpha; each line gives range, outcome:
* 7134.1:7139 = 4.06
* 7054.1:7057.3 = 4.66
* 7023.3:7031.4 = 4.25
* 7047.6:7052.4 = 4.02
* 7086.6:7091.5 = 4.32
